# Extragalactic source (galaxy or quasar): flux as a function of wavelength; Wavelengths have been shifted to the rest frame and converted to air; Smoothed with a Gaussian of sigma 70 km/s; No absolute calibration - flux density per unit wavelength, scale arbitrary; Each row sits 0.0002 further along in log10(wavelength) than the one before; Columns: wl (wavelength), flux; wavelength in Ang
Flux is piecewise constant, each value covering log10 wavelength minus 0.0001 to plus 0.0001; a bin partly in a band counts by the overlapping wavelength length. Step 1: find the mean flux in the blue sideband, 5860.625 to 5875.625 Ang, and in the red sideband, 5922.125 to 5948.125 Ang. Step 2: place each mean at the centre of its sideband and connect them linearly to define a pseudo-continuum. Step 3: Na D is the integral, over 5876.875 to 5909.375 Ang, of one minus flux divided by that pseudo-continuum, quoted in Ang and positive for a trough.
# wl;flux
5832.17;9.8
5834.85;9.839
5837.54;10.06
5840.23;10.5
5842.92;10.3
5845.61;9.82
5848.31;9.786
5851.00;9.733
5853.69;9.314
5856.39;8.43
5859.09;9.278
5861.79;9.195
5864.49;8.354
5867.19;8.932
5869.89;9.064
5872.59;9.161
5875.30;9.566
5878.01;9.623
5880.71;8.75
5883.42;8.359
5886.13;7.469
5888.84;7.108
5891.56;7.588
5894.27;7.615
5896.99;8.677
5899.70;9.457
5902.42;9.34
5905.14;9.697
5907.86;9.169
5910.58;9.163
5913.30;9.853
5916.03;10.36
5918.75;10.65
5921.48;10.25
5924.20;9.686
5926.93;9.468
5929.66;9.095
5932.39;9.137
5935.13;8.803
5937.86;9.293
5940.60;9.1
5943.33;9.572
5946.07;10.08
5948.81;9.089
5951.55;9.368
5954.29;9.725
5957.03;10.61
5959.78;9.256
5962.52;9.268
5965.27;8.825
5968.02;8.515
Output 2.1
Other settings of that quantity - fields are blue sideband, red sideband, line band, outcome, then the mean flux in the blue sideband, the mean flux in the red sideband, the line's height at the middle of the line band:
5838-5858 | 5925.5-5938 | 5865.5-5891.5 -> 2.4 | 9.71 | 9.15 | 9.5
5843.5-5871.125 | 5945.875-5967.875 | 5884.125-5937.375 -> 1.5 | 9.22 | 9.44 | 9.34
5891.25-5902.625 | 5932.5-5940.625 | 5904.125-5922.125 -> -2.3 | 8.54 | 9.06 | 8.76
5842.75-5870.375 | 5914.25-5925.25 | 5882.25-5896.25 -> 3.0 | 9.25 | 10.2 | 9.76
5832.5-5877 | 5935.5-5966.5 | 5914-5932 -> -0.8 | 9.47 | 9.45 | 9.46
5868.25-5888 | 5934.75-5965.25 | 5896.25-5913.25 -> -0.5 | 8.81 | 9.46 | 9.05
